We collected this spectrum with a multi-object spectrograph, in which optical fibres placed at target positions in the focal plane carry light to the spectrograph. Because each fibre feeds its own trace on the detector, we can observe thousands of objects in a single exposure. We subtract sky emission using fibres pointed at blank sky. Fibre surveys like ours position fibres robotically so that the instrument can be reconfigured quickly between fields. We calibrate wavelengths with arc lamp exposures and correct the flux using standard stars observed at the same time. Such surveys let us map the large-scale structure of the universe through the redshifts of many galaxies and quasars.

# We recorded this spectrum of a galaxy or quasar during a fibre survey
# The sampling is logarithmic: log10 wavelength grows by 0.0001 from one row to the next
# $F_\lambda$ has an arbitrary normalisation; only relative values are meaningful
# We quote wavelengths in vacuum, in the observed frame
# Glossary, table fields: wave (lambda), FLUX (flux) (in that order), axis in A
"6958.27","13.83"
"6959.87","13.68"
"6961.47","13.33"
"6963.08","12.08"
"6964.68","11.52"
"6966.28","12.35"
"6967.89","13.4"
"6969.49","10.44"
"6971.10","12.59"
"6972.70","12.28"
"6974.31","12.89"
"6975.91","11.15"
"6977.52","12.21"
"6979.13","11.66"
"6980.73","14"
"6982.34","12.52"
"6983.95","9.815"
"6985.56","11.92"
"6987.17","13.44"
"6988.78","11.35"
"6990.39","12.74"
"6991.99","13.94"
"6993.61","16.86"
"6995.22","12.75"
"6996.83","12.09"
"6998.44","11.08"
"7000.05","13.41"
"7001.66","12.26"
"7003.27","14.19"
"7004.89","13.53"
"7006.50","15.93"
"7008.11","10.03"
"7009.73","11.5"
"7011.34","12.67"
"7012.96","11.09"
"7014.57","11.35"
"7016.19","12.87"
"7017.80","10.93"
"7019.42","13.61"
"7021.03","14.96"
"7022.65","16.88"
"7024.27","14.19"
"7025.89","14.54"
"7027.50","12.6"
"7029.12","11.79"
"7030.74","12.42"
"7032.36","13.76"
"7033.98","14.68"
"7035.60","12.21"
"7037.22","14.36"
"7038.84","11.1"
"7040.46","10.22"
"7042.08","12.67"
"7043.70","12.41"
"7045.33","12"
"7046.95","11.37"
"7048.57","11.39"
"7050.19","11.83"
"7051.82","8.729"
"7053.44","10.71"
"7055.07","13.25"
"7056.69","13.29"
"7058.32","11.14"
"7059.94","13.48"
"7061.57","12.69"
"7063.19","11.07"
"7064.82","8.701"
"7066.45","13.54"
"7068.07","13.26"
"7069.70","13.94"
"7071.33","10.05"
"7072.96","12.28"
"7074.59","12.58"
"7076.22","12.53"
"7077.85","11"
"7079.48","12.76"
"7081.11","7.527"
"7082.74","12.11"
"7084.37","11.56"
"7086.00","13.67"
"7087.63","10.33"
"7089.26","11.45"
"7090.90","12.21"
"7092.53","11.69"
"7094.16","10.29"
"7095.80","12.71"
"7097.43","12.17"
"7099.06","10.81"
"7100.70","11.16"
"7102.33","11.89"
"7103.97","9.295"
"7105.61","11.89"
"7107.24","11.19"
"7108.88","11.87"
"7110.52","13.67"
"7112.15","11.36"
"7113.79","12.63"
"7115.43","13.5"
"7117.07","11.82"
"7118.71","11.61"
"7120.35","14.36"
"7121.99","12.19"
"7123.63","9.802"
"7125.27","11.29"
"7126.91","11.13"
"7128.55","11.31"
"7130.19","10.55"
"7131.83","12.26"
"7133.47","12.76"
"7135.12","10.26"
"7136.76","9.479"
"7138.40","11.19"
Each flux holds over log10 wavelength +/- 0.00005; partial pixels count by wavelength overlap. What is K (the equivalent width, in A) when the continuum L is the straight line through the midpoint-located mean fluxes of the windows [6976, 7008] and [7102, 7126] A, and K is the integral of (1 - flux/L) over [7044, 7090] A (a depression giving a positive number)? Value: 2.0 A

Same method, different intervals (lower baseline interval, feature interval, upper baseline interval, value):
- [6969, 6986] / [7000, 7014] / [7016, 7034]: 0.3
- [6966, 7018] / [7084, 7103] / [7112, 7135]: 0.5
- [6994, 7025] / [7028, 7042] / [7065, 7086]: 0.0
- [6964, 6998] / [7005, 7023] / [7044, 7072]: -0.9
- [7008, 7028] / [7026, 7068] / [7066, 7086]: 1.2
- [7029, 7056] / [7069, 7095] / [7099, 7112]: 0.2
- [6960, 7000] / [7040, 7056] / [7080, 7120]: 0.7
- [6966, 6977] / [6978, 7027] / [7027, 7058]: -3.2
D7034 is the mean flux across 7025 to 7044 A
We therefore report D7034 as 12.7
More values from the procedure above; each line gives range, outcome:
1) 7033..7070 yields 12.1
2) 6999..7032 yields 13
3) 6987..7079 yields 12.5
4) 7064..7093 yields 11.7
